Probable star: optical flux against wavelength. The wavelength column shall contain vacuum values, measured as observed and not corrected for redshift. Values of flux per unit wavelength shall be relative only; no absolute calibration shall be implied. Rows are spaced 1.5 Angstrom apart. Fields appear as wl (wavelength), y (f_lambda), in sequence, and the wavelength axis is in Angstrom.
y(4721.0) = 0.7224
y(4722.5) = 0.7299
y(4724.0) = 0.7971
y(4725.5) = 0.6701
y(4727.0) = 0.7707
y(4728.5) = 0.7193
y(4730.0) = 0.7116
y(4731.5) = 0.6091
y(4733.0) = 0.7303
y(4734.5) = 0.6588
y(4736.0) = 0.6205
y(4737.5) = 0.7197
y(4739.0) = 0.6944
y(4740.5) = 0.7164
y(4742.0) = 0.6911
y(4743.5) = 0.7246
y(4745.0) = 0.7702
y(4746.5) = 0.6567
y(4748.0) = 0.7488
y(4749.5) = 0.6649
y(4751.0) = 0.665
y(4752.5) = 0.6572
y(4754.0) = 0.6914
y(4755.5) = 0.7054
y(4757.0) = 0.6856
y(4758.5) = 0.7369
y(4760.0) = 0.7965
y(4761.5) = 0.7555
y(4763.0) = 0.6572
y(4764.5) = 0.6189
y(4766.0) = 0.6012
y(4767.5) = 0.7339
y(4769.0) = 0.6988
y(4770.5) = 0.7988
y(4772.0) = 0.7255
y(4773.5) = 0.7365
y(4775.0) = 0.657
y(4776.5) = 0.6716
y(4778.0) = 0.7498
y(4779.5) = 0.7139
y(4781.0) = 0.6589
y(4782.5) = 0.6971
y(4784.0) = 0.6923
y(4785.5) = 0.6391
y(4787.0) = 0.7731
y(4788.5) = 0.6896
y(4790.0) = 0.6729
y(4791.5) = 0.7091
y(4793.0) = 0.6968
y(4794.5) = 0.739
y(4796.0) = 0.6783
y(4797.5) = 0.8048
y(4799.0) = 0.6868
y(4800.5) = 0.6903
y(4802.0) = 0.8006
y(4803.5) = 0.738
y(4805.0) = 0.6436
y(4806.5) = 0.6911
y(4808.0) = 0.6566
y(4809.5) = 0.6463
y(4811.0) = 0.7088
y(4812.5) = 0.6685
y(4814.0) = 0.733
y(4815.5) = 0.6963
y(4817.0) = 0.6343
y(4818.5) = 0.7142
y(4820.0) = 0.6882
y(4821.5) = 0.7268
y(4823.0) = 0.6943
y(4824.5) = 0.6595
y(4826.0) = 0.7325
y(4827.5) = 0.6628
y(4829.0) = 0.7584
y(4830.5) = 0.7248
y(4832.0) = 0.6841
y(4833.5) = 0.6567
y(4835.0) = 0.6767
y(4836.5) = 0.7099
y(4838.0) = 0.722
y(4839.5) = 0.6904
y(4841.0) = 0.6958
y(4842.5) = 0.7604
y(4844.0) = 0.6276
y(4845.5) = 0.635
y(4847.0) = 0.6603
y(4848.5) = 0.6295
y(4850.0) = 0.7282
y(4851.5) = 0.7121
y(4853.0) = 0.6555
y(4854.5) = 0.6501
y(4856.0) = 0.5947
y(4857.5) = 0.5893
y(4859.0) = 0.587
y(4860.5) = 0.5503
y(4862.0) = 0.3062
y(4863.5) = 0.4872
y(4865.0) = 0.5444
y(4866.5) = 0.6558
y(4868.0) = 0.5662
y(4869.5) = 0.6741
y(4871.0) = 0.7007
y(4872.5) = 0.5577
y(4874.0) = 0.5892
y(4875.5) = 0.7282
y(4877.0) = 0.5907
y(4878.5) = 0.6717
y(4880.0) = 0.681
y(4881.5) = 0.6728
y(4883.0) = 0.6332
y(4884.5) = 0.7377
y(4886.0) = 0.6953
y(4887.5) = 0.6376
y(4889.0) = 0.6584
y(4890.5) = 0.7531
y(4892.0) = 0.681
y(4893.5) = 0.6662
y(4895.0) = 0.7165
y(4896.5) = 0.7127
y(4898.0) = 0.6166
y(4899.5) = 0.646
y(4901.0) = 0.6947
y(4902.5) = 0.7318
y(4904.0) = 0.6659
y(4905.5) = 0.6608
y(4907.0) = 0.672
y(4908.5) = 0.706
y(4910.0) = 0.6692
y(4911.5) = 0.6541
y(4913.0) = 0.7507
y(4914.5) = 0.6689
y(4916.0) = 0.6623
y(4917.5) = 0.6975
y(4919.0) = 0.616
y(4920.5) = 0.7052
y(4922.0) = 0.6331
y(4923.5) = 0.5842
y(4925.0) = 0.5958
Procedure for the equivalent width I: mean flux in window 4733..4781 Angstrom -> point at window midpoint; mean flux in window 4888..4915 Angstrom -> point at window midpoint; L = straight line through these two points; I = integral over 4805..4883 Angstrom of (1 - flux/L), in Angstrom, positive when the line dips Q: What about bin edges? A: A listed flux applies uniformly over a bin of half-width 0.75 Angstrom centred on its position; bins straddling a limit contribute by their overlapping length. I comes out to 4.0 Angstrom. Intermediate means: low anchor 0.701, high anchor 0.684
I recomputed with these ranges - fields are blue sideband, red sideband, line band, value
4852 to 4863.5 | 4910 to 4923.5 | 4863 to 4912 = -3.6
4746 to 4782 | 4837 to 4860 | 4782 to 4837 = -1.6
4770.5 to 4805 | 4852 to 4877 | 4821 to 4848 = -2.3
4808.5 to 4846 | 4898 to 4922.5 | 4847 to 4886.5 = 3.6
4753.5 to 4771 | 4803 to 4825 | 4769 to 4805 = -0.8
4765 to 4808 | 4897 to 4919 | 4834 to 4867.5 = 2.9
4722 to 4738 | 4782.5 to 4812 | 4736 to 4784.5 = 0.1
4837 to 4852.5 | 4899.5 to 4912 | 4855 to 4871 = 2.8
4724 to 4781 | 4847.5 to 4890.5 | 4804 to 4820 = -0.4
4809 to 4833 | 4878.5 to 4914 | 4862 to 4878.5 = 2.1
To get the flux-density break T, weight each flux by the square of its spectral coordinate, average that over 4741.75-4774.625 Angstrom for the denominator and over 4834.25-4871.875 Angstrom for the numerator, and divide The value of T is 0.9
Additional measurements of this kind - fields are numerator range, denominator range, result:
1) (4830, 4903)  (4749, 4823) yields 0.96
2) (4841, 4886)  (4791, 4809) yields 0.91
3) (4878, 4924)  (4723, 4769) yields 1.03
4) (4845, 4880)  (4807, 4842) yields 0.90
